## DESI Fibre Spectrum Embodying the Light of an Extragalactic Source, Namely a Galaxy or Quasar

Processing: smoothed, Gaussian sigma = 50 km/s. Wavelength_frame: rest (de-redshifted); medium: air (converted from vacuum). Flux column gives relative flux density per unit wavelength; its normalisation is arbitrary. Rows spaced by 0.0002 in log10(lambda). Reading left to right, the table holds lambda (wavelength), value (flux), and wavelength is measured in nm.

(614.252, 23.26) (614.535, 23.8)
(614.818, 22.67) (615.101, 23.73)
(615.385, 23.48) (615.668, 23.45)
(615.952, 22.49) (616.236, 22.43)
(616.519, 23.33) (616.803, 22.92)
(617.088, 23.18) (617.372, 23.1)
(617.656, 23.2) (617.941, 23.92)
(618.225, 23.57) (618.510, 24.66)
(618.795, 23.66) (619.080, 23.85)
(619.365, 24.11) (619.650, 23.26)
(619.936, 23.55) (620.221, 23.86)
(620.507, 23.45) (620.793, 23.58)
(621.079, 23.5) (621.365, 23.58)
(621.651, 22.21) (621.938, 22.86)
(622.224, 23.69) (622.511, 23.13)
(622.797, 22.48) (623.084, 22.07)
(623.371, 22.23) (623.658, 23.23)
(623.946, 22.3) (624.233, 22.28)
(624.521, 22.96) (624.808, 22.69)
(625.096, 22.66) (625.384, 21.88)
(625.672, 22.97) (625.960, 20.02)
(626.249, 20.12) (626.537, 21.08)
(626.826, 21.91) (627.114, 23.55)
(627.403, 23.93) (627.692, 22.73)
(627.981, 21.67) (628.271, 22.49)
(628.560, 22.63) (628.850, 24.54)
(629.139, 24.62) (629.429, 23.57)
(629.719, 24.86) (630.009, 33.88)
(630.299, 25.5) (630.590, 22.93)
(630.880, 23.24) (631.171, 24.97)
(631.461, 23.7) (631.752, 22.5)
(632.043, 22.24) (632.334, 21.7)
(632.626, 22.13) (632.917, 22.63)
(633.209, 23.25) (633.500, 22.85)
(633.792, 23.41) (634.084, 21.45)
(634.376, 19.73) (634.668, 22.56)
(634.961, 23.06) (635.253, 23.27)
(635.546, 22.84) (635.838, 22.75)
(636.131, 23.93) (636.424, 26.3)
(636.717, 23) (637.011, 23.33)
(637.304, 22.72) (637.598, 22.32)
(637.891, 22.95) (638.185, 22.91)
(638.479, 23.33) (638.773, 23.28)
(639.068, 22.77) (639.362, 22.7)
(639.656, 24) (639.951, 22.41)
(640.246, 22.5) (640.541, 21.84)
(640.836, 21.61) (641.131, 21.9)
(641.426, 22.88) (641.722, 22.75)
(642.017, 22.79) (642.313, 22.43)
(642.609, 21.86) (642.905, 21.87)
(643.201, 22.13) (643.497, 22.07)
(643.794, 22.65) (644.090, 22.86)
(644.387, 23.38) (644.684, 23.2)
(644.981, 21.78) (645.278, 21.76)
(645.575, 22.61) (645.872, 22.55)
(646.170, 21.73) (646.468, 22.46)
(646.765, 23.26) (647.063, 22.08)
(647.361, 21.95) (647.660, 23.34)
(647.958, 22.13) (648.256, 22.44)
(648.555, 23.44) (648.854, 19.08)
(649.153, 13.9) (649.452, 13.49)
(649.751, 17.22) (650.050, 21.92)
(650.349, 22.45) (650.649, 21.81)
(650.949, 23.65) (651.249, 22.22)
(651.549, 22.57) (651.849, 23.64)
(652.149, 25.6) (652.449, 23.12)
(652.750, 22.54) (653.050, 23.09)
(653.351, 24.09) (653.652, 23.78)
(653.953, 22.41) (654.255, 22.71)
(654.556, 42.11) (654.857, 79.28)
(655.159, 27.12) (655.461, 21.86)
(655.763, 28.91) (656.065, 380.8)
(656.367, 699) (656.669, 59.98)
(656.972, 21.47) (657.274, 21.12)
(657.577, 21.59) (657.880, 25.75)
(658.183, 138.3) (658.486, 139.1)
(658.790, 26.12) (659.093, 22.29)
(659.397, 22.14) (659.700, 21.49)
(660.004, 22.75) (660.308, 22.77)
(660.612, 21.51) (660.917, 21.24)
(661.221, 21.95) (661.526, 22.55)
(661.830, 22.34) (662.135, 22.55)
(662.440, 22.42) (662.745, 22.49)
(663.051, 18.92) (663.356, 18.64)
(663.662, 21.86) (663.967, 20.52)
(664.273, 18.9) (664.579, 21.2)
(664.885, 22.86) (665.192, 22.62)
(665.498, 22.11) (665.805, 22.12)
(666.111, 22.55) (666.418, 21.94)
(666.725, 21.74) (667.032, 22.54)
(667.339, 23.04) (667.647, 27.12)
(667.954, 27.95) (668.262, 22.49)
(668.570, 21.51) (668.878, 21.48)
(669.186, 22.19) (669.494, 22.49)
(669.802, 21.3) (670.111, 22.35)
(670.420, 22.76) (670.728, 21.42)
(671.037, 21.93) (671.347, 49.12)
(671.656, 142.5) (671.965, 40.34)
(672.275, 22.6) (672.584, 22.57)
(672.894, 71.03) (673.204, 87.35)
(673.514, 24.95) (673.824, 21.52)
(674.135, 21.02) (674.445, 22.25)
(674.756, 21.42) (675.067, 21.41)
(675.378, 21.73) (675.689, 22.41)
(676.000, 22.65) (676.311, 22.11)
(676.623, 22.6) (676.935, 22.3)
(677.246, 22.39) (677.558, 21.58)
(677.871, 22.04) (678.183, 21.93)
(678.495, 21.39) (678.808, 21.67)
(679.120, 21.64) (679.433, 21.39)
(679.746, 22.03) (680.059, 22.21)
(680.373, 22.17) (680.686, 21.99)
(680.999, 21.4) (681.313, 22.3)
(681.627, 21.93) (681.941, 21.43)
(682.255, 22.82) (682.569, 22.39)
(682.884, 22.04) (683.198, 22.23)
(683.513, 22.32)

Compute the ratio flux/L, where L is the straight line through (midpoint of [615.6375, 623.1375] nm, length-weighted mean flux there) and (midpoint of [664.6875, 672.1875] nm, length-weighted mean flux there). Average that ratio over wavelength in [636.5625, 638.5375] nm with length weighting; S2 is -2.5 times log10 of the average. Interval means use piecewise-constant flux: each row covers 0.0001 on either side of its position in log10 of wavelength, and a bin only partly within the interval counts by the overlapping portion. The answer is 0.12 mag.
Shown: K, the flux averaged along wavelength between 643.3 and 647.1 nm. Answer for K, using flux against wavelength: 22.5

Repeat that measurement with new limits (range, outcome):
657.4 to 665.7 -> 30.5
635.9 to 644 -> 22.8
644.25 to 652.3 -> 21.7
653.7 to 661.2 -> 78.6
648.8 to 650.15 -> 16.8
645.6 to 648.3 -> 22.4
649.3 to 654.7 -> 23.2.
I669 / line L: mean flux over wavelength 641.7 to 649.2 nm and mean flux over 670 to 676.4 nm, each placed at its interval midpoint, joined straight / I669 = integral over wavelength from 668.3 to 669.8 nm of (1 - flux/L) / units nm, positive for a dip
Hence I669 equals 0.52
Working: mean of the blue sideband 22.1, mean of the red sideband 35.7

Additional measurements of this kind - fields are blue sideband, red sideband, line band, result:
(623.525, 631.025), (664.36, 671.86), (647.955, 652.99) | 0.978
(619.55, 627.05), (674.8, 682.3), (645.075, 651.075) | 0.311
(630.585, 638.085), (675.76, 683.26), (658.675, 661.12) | -0.006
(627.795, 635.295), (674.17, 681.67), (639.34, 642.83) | 0.102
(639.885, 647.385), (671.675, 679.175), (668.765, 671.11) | 0.534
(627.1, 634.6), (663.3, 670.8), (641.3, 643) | 0.049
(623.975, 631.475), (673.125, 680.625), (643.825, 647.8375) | 0.183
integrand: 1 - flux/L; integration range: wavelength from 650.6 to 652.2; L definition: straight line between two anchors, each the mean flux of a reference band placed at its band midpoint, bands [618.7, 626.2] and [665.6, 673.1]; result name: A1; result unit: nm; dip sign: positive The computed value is 0.30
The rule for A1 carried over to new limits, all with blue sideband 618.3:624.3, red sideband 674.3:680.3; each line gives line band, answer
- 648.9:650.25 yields 0.33 nm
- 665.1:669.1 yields -0.15 nm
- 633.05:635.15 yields 0.05 nm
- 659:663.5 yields 0.12 nm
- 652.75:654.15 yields -0.05 nm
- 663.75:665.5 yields 0.07 nm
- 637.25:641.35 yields 0.03 nm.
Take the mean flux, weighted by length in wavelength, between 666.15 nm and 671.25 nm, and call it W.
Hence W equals 23.1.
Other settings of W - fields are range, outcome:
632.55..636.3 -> 22.6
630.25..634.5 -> 22.8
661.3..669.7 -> 22.2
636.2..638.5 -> 23.4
